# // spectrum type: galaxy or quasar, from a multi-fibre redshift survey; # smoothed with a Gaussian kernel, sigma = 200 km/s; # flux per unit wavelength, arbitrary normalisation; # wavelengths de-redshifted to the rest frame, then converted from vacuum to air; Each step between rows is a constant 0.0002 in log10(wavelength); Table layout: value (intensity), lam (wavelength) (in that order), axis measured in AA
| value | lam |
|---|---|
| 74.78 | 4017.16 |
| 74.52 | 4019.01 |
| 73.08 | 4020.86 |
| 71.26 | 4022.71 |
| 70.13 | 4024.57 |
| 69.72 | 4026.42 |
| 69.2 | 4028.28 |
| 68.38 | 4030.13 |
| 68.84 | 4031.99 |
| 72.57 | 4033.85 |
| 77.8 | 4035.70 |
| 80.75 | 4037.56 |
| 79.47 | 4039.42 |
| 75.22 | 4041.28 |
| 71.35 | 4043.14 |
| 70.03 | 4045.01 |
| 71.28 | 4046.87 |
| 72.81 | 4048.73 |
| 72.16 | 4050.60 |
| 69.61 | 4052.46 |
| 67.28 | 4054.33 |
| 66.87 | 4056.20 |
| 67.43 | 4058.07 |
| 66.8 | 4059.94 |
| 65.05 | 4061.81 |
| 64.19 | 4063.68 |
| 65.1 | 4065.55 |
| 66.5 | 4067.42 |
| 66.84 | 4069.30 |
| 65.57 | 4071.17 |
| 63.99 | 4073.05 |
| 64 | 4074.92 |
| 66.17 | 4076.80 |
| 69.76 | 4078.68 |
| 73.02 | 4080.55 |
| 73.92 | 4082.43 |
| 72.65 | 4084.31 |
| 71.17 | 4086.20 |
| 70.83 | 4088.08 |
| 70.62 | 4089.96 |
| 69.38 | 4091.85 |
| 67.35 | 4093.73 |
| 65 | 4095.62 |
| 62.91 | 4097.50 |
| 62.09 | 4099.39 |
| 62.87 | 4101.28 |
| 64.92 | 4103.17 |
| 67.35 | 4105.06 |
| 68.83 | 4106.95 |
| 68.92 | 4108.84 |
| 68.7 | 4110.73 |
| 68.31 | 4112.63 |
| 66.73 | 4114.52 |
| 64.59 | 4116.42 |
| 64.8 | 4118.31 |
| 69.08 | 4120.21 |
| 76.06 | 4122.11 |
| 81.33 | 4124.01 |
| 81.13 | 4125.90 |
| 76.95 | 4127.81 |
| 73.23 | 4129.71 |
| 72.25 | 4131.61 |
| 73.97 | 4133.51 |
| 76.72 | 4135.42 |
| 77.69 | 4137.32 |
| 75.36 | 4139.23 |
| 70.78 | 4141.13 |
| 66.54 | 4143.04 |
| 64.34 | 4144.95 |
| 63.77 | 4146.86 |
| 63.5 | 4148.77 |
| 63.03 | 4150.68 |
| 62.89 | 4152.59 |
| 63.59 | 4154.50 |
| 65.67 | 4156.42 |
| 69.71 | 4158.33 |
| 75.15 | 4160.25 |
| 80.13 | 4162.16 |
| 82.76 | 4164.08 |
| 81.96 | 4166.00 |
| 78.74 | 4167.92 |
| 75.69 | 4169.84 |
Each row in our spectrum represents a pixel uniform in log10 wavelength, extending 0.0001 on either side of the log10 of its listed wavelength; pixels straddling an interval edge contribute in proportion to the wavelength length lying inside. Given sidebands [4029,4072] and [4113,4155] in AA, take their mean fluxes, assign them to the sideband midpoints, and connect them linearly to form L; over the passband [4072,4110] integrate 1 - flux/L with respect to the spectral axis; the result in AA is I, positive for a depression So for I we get 1.34 AA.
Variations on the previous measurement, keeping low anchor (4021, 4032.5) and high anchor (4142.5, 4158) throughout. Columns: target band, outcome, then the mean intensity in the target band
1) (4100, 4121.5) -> -0.26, 66.9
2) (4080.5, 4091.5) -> -0.76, 71.7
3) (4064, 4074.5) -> 0.39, 65.5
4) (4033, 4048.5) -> -1.24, 74.8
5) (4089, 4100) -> 0.08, 66.4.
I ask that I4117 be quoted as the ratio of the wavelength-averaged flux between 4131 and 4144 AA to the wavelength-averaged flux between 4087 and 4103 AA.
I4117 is 1.11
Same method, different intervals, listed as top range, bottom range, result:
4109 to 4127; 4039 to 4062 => 1.01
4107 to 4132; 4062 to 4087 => 1.06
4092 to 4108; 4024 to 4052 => 0.90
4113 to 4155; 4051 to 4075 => 1.06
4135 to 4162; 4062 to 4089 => 1.01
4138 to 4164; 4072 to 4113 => 1.01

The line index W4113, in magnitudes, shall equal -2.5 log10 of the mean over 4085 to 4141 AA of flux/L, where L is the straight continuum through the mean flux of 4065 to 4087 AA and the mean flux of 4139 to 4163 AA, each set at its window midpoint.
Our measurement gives -0.04 mag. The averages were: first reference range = 68.3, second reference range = 67.8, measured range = 70.3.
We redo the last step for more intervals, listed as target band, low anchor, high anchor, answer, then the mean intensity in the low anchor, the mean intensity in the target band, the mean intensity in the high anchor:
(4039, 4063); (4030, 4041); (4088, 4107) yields 0.04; 75.1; 70.1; 66.3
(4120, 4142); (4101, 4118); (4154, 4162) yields -0.11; 66.9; 75.6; 70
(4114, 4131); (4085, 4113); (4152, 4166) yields -0.05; 67.3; 72.8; 72.4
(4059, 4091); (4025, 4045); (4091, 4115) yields 0.02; 73.1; 68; 66.4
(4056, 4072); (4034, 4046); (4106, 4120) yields 0.11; 75.6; 66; 67.4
